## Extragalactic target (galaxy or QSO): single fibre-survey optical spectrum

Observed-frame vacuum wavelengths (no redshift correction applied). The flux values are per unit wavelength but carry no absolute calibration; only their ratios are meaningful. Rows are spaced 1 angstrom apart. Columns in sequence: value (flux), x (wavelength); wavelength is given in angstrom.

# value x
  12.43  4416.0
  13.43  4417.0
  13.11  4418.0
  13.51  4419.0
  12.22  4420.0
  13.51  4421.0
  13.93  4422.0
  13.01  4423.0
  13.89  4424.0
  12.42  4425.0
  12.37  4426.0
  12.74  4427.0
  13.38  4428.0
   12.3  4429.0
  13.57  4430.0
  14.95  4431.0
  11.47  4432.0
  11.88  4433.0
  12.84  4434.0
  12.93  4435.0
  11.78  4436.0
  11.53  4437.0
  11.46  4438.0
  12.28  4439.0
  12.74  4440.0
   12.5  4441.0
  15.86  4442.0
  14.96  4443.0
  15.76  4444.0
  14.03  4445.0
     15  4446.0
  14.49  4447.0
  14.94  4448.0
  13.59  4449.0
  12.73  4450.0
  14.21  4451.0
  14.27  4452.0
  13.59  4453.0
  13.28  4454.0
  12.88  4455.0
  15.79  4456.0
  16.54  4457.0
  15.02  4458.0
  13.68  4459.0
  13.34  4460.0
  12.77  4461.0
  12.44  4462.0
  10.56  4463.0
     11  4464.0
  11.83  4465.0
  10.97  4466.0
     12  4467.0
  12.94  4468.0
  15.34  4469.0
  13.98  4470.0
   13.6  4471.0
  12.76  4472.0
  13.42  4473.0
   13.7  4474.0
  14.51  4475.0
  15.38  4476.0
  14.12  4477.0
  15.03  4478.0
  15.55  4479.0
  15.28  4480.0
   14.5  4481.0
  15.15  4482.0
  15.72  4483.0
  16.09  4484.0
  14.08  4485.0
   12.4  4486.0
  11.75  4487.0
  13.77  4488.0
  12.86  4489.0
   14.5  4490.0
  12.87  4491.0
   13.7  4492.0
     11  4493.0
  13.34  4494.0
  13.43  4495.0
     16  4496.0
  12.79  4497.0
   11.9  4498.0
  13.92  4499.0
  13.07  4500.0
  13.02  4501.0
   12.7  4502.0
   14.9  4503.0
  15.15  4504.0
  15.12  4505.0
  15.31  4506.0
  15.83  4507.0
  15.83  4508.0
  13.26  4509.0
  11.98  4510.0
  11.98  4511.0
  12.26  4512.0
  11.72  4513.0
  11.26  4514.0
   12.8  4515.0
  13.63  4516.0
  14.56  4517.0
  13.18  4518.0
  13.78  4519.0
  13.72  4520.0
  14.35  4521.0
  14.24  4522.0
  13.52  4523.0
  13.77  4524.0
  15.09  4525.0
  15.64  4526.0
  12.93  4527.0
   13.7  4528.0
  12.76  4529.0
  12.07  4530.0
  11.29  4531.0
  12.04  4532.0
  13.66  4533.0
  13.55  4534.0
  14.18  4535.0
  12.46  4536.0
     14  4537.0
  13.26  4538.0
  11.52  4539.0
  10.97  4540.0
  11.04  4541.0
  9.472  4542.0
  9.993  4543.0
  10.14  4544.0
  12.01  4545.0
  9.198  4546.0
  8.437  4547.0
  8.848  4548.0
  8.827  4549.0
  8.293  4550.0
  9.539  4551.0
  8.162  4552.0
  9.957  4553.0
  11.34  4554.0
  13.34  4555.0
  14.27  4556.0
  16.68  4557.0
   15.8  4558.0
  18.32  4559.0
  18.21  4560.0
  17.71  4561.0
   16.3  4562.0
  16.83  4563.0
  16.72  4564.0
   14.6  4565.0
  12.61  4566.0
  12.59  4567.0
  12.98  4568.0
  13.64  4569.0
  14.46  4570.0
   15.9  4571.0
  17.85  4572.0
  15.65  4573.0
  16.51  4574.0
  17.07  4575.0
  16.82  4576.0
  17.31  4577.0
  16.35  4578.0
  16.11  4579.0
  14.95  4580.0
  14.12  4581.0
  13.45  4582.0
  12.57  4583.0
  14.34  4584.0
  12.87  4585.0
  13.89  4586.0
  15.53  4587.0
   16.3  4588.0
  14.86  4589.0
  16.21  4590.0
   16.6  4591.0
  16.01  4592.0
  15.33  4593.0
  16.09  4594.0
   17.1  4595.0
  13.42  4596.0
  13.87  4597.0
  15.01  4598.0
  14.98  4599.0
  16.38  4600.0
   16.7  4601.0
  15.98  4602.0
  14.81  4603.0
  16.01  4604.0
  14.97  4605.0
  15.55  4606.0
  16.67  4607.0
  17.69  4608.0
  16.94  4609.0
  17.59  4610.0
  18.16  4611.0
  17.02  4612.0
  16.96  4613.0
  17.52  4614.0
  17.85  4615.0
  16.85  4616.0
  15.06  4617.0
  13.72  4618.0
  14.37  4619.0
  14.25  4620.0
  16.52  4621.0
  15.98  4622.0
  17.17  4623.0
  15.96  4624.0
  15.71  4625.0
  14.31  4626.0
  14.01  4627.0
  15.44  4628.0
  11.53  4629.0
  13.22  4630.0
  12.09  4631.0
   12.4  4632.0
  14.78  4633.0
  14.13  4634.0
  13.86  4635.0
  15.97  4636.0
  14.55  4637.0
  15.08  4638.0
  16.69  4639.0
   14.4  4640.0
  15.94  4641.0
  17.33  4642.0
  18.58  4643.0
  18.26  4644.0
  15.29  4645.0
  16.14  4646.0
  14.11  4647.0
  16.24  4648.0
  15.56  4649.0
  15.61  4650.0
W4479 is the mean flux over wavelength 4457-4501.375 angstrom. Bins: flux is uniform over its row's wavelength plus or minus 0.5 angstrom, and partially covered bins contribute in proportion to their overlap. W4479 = 13.6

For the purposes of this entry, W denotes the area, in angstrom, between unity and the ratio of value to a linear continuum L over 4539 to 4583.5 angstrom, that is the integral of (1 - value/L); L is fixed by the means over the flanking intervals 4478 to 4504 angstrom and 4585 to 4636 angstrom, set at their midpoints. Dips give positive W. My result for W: 3.85 angstrom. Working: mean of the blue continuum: 13.8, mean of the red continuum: 15.4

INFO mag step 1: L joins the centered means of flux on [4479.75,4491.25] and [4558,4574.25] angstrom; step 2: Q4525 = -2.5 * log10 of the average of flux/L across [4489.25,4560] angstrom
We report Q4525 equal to 0.15 mag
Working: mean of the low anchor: 14.1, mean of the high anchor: 15.7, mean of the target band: 12.9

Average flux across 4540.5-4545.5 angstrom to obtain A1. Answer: 10.5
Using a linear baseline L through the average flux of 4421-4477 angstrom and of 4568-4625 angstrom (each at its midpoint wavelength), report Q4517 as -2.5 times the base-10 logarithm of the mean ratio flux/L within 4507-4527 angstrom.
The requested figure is 0.07 mag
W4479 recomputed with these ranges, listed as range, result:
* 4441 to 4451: 14.5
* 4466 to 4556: 13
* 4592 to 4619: 16.1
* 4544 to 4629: 14.9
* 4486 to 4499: 13.2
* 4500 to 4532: 13.6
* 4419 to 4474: 13.3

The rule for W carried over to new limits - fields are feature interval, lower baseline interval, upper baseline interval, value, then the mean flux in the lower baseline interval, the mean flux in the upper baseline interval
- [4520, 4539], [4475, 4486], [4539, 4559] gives -1.97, 14.9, 11.1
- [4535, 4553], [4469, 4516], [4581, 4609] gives 5.05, 13.8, 15.3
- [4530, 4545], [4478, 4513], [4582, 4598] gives 2.47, 13.8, 15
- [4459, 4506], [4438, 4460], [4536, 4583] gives 1.14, 14.1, 13.5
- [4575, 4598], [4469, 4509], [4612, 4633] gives -0.64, 14.1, 15.1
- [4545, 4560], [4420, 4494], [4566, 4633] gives 3.08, 13.5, 15.4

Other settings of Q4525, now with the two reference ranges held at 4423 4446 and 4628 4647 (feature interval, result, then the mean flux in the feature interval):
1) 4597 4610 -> -0.09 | 16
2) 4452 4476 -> 0.00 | 13.4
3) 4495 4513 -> 0.00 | 13.8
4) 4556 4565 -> -0.17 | 16.8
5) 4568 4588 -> -0.06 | 15.2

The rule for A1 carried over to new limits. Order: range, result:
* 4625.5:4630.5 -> 13.7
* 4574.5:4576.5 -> 16.9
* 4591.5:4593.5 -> 15.7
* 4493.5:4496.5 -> 14.3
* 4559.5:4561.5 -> 18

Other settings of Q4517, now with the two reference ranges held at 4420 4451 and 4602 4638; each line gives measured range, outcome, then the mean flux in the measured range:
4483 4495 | 0.039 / 13.4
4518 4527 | 0.013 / 14.1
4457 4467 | 0.083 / 12.6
